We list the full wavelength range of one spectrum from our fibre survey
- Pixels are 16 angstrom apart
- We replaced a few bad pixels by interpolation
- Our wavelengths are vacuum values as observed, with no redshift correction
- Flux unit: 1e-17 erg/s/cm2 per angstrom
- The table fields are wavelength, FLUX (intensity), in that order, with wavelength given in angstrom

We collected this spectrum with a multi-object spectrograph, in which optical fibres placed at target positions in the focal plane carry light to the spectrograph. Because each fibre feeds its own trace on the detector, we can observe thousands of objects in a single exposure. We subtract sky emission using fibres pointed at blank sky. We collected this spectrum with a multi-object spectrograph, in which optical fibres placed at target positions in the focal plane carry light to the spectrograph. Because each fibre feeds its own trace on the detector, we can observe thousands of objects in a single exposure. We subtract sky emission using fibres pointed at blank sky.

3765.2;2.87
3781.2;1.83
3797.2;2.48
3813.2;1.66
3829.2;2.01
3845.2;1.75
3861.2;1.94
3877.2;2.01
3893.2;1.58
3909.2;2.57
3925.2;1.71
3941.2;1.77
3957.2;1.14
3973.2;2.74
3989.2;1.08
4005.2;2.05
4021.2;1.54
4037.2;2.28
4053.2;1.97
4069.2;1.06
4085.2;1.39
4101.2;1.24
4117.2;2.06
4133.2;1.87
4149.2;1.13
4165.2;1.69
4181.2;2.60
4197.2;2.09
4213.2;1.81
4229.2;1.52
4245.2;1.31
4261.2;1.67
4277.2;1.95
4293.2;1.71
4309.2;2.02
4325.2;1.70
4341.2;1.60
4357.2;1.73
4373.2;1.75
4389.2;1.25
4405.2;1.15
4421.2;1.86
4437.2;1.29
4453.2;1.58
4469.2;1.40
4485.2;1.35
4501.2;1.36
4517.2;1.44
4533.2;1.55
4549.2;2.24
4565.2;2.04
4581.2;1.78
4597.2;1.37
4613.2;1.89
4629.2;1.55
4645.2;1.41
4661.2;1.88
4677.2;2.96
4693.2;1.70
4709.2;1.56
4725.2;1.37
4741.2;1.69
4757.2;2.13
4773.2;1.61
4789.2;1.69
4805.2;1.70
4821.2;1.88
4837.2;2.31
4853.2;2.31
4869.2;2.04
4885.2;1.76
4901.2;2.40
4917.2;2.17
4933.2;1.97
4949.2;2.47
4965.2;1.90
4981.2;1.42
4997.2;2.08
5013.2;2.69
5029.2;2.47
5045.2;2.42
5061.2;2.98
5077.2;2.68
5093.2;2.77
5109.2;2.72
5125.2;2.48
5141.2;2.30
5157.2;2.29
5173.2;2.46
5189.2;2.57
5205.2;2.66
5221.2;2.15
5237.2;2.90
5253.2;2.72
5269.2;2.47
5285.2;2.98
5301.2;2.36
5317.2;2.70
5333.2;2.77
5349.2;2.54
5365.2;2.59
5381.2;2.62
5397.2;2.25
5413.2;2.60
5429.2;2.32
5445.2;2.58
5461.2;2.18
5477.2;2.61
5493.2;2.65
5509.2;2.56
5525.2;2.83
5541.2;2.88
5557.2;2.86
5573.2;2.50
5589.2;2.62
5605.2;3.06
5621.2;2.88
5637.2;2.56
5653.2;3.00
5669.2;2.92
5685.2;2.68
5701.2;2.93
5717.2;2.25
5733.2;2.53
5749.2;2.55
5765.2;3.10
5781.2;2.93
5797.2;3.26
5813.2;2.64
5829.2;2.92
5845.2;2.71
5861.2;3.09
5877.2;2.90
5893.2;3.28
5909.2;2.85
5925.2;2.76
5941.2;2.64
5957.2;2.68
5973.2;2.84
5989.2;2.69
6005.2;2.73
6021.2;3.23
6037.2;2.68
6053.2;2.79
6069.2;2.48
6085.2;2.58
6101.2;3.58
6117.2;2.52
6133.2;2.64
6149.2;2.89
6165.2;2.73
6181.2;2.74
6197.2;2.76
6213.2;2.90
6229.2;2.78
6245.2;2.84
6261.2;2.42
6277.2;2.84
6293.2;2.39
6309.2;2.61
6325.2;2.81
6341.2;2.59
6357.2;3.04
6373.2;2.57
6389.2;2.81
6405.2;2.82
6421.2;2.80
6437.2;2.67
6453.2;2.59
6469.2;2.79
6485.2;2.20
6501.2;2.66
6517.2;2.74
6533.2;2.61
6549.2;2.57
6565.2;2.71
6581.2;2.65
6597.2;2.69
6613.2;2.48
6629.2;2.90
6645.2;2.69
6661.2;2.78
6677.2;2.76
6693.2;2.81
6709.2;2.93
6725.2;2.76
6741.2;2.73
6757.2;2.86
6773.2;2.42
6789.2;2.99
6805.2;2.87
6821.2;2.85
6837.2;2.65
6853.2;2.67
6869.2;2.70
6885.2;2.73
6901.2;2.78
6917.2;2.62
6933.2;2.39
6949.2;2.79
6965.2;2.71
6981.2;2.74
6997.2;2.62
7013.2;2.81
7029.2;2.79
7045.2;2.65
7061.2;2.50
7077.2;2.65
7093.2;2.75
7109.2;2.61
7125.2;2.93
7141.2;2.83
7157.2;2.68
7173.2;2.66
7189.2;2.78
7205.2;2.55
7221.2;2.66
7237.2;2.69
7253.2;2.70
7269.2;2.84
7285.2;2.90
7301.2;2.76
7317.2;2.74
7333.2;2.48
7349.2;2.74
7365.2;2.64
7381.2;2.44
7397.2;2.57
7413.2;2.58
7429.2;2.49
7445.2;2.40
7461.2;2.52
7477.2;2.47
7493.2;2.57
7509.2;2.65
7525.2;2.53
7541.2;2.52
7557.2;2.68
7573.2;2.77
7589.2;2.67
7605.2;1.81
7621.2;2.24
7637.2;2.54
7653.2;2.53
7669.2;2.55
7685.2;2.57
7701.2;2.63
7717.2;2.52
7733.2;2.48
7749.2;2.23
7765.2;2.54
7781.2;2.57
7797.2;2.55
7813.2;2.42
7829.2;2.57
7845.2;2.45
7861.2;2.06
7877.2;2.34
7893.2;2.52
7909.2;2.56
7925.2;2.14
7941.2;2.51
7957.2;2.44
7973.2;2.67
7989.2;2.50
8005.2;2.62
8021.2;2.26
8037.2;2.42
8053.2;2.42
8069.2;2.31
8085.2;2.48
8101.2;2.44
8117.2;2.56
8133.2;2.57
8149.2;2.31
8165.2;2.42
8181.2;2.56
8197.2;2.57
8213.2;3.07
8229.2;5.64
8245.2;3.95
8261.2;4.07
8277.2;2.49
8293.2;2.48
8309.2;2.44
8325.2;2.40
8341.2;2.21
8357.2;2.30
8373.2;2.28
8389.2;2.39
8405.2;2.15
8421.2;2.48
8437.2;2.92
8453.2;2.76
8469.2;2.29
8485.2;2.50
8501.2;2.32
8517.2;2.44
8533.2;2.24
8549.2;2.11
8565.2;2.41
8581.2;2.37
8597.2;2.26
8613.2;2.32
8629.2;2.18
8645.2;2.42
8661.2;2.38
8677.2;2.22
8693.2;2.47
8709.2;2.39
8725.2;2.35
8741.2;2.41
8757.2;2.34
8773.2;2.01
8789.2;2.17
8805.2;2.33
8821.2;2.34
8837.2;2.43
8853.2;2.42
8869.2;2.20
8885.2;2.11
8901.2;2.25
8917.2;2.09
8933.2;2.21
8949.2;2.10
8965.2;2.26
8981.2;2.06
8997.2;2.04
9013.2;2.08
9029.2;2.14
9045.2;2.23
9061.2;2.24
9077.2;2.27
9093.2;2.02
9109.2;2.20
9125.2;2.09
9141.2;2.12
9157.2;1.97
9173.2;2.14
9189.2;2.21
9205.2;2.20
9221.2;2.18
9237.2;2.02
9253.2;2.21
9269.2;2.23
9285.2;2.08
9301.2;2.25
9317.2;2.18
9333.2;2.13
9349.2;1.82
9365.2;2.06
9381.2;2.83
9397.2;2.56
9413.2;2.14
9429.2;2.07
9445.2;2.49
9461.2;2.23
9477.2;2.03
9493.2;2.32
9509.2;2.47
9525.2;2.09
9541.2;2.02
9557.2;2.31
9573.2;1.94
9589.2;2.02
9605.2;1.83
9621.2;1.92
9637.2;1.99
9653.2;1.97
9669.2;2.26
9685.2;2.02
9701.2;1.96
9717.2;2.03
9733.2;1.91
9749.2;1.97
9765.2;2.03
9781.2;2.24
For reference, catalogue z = 0.25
